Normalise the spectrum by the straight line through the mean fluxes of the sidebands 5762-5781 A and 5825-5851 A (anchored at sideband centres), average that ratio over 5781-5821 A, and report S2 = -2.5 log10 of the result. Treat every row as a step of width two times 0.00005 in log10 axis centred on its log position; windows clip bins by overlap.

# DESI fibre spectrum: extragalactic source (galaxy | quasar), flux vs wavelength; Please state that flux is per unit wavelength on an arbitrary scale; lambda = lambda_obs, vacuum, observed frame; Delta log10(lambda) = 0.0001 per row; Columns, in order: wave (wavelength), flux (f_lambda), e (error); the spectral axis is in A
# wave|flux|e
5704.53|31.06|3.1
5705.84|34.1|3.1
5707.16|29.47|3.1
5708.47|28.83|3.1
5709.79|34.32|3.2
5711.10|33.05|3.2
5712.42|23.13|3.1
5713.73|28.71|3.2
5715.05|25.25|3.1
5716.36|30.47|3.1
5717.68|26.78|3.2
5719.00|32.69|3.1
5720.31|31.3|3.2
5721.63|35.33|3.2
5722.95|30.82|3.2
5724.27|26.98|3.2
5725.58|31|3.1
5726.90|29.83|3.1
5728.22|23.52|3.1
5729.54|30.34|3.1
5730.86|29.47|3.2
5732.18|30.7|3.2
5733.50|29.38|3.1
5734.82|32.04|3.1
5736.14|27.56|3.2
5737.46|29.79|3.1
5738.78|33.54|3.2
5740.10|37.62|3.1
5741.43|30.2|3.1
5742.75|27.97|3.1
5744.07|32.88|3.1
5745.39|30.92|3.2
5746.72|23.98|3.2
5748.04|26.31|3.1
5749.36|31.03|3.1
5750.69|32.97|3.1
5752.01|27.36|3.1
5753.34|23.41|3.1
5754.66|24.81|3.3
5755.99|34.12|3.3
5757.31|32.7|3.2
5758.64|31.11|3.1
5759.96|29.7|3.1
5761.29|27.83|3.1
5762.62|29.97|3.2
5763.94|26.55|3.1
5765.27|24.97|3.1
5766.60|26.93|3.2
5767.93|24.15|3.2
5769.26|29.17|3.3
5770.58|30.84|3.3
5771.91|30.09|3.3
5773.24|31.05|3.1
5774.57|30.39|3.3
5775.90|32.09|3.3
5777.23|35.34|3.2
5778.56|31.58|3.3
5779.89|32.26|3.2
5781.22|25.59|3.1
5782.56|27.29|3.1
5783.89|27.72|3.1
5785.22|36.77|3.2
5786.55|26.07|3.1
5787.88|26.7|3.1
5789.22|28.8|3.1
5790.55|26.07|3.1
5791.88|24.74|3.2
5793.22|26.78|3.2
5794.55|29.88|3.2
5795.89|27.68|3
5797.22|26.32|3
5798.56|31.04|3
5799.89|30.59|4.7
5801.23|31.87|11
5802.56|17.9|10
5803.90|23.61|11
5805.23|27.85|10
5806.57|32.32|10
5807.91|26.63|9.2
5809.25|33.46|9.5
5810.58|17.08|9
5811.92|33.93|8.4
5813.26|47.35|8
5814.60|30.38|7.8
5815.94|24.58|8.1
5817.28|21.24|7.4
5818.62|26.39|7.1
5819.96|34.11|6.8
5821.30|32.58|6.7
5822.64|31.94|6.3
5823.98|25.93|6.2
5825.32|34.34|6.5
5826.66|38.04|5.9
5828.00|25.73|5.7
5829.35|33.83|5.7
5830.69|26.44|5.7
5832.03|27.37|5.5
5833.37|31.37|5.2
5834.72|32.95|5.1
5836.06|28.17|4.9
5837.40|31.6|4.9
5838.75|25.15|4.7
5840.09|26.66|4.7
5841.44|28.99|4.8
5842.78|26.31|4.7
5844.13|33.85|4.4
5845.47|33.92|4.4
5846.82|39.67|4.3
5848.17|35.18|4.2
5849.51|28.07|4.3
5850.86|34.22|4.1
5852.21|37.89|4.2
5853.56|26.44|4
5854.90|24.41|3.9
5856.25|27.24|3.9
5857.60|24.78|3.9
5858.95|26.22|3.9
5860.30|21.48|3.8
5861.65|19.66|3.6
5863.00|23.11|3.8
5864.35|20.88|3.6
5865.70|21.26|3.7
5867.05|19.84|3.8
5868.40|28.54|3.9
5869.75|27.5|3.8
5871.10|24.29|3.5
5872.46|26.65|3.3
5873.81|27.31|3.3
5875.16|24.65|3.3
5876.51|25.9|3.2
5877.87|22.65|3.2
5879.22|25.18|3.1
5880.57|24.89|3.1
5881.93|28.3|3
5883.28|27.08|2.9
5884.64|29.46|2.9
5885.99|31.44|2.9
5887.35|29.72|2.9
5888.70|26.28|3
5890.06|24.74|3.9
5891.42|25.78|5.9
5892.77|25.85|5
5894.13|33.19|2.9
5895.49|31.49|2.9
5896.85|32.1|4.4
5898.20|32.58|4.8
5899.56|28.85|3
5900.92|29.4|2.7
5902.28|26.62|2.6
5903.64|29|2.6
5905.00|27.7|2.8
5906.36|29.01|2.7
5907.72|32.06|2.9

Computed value 0.07 mag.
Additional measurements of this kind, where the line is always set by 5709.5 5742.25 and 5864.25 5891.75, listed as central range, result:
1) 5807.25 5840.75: -0.094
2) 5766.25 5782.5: -0.042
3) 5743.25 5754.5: 0.039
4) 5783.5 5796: 0.008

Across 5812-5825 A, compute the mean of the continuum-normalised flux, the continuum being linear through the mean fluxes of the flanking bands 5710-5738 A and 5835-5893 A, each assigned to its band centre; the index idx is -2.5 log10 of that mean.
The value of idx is -0.10 mag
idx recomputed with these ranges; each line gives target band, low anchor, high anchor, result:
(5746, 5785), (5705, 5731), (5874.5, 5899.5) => 0.01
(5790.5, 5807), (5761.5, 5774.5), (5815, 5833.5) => 0.06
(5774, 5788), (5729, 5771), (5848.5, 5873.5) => -0.07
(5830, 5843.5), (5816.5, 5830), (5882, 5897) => 0.06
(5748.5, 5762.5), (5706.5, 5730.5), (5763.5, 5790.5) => -0.01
